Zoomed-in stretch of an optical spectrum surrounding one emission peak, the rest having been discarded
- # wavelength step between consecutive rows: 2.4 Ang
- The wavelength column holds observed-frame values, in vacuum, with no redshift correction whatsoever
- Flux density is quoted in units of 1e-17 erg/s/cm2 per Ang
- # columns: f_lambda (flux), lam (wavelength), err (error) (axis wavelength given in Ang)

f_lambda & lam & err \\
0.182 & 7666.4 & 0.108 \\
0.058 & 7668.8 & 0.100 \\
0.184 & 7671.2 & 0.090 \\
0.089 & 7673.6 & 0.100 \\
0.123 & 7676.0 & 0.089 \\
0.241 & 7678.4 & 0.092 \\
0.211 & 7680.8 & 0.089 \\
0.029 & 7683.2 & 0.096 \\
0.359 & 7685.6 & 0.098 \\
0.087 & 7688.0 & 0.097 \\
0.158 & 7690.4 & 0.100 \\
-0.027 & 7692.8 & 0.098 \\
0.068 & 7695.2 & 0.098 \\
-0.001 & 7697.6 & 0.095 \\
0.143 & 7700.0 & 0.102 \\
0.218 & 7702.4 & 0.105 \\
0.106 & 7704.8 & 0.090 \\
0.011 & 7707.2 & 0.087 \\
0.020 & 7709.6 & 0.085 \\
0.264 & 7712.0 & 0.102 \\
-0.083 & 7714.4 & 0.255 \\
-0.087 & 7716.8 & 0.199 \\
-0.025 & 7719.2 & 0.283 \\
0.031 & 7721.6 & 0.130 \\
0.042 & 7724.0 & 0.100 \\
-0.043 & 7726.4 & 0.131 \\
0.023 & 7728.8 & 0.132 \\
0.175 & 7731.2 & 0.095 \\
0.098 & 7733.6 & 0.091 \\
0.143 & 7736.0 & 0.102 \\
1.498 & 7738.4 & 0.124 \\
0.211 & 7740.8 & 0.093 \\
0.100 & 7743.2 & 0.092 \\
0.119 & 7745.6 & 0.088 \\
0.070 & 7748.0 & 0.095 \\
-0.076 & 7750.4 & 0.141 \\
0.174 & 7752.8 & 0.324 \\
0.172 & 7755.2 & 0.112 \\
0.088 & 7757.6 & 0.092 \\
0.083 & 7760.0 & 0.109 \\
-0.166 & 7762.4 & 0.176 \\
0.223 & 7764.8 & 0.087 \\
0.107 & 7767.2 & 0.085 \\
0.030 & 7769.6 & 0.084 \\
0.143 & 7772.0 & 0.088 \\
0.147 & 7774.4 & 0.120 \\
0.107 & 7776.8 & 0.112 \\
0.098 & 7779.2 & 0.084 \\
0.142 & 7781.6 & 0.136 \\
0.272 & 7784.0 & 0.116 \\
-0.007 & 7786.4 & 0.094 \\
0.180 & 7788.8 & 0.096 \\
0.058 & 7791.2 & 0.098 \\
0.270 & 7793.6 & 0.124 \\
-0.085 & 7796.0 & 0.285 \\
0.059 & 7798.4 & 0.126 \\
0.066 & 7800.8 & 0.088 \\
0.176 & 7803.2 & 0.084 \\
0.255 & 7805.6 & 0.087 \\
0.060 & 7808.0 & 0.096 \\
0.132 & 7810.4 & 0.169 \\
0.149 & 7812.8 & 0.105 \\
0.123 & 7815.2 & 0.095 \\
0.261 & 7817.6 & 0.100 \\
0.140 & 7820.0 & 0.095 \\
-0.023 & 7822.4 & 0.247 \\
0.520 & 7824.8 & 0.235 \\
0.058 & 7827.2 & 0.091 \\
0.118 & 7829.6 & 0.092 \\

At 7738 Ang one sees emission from H-alpha 6563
